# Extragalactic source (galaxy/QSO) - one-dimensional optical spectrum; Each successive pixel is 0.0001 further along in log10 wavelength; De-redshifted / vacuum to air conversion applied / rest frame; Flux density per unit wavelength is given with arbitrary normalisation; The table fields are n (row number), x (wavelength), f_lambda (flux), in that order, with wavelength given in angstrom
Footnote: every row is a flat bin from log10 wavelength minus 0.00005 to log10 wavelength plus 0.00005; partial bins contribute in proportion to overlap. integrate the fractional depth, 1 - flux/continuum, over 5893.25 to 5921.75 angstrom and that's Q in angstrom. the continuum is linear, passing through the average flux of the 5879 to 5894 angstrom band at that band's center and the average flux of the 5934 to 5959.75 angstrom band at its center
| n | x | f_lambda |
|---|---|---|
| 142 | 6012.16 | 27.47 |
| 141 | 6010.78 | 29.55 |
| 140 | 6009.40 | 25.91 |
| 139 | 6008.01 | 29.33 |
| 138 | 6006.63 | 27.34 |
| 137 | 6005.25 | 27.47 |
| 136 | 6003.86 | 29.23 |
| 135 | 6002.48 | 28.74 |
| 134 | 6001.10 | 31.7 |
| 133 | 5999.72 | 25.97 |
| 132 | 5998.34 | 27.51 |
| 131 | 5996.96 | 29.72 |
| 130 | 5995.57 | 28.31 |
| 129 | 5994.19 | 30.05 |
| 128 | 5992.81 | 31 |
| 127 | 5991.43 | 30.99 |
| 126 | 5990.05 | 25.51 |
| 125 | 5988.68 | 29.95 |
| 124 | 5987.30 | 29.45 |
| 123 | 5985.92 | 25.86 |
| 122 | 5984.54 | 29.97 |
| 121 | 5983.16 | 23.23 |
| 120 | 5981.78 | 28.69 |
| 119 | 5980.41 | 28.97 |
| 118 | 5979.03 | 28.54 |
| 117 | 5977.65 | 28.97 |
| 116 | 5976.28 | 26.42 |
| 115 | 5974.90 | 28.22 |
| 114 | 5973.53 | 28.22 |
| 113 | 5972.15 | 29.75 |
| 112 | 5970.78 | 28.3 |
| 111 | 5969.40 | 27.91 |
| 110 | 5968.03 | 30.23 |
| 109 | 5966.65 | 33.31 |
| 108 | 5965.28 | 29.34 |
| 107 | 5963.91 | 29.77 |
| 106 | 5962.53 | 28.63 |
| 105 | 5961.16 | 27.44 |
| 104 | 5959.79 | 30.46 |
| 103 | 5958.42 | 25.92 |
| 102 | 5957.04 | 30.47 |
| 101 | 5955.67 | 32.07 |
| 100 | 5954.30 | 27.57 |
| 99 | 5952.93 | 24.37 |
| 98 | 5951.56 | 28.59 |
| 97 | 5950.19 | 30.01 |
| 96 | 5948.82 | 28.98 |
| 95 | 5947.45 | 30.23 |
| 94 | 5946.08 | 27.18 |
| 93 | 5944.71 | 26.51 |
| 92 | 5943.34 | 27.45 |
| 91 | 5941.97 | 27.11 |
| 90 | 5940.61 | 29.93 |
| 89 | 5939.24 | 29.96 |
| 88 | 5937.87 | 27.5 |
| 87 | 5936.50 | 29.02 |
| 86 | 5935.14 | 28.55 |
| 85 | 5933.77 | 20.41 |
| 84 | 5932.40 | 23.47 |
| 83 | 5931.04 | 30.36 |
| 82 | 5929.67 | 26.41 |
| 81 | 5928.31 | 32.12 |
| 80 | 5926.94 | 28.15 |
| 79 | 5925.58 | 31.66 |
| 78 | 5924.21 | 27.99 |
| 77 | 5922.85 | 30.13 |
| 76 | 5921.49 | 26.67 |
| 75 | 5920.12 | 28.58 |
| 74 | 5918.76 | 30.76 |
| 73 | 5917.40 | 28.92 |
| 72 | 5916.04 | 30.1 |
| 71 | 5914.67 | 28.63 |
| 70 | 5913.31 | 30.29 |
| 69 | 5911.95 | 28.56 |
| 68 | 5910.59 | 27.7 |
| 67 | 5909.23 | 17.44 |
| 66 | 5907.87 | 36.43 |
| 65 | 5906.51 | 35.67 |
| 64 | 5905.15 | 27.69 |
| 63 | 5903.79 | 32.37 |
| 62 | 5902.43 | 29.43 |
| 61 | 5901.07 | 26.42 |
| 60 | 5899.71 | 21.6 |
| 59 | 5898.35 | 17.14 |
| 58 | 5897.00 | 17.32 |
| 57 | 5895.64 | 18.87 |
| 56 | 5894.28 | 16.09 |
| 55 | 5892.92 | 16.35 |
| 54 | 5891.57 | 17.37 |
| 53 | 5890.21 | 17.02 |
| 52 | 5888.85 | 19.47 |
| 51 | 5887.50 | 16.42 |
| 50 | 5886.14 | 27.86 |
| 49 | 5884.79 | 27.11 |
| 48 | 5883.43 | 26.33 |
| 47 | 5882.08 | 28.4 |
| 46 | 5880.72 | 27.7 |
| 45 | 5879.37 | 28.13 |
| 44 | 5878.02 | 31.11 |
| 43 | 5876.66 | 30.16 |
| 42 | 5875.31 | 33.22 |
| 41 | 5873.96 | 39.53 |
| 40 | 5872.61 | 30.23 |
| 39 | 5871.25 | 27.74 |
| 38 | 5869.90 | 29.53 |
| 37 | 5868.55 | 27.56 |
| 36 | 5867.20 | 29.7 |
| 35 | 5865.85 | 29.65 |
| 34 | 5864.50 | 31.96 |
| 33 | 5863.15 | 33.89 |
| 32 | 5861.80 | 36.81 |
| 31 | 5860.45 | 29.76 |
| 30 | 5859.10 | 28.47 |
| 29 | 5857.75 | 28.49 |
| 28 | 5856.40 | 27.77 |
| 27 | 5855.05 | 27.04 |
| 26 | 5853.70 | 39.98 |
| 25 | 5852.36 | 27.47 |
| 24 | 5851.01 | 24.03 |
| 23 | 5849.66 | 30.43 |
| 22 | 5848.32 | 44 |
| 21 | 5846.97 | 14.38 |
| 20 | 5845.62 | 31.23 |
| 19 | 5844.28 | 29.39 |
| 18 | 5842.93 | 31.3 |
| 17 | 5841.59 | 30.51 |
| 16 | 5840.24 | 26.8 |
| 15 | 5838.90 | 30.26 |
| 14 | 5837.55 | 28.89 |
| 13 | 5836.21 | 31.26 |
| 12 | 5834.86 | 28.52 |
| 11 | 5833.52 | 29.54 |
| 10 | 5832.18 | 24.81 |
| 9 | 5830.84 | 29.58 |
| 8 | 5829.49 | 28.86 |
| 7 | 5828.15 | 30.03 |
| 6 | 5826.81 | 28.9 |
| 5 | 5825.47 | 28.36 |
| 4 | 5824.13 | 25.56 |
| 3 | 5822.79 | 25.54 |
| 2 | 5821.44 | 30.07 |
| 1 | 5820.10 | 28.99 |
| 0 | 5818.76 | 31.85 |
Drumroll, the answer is -2.0 angstrom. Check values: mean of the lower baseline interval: 22.6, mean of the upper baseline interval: 28.3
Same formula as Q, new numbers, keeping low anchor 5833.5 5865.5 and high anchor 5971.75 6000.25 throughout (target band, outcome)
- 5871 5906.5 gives 5.3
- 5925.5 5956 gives 0.9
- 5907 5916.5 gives 0.2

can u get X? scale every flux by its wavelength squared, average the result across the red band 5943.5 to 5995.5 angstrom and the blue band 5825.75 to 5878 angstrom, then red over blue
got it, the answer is 0.99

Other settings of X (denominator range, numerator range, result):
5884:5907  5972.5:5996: 1.30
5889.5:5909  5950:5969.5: 1.27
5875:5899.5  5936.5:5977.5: 1.28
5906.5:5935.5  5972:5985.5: 1.00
